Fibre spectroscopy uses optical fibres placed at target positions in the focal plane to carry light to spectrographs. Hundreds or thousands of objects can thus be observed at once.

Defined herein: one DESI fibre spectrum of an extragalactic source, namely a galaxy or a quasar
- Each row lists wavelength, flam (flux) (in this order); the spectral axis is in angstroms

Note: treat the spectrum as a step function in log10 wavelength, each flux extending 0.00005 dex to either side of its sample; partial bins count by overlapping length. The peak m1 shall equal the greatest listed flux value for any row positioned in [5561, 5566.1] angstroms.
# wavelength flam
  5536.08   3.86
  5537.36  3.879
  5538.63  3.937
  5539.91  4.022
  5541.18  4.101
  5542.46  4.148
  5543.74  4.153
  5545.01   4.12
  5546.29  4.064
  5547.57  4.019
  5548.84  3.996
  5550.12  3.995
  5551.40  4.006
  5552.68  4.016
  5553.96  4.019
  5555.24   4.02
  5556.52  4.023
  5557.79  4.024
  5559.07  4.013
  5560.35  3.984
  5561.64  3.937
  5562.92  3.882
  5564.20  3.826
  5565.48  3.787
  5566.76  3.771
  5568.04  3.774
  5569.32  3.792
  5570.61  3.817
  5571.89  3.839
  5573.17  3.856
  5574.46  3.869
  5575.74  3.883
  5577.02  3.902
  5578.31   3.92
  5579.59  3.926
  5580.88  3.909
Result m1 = 3.937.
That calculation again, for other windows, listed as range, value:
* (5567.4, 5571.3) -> 3.817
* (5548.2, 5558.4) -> 4.024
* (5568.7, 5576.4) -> 3.883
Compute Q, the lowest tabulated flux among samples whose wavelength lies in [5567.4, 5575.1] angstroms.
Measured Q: 3.774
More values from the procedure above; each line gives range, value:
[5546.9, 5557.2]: 3.995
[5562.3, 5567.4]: 3.771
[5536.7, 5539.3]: 3.879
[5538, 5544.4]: 3.937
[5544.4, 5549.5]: 3.996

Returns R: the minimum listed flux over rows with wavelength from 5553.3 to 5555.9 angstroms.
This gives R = 4.019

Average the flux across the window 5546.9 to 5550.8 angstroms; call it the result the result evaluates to 4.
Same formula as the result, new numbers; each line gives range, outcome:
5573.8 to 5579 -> 3.89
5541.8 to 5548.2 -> 4.1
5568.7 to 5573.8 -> 3.82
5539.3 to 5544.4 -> 4.11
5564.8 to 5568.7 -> 3.78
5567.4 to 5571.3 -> 3.79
